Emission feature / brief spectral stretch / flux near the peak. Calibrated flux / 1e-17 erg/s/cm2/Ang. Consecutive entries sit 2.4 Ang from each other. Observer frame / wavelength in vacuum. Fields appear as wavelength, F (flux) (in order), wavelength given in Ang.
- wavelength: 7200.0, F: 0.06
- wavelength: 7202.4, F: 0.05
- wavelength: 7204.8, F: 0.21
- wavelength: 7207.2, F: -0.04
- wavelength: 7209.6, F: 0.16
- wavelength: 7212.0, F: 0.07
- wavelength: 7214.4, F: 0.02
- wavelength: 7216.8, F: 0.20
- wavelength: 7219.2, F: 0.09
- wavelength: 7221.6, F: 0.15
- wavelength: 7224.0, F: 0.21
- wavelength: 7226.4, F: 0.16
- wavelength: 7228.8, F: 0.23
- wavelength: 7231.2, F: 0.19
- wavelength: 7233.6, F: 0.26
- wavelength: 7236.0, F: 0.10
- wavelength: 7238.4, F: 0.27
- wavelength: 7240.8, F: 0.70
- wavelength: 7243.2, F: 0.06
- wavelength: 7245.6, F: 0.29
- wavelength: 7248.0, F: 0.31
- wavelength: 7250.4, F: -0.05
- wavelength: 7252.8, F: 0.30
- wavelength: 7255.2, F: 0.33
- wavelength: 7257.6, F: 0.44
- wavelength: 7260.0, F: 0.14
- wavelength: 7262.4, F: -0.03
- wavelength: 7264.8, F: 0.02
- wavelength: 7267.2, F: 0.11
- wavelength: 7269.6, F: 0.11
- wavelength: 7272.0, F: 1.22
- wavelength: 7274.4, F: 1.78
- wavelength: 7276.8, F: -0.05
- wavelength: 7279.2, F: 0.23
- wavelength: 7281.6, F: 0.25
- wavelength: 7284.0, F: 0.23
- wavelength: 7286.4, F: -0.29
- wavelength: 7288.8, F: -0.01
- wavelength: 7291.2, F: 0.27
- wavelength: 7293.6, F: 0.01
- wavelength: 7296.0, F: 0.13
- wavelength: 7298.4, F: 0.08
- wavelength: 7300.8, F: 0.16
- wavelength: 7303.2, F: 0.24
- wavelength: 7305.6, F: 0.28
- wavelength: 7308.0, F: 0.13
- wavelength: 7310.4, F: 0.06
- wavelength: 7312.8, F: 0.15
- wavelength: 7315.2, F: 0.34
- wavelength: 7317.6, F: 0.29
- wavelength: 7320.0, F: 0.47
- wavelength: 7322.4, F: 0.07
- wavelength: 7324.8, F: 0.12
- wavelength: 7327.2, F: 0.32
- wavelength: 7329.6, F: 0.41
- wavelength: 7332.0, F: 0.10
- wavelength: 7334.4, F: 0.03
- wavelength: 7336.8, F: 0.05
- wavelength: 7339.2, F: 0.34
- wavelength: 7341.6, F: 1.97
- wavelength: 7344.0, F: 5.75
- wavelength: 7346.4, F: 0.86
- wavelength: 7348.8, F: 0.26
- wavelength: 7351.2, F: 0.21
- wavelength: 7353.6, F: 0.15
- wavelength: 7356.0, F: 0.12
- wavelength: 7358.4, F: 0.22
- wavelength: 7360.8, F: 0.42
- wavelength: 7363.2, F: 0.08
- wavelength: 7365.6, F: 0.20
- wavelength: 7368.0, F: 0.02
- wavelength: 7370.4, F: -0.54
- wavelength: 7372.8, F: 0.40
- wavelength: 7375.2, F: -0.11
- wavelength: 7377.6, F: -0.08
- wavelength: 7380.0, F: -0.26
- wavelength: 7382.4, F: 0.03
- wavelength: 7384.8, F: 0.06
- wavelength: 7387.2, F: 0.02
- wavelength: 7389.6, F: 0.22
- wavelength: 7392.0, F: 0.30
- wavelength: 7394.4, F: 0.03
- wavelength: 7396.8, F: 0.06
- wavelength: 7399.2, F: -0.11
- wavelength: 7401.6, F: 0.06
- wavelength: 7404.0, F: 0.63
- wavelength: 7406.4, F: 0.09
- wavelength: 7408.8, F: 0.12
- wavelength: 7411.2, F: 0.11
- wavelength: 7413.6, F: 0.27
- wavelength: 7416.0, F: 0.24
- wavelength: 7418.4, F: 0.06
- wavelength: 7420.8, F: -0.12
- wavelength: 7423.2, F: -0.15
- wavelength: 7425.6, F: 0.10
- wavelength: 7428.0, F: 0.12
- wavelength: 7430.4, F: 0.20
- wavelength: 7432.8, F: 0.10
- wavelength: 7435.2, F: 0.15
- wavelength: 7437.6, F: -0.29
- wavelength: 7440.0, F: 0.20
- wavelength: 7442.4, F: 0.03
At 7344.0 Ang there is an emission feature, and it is [O III] 5007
